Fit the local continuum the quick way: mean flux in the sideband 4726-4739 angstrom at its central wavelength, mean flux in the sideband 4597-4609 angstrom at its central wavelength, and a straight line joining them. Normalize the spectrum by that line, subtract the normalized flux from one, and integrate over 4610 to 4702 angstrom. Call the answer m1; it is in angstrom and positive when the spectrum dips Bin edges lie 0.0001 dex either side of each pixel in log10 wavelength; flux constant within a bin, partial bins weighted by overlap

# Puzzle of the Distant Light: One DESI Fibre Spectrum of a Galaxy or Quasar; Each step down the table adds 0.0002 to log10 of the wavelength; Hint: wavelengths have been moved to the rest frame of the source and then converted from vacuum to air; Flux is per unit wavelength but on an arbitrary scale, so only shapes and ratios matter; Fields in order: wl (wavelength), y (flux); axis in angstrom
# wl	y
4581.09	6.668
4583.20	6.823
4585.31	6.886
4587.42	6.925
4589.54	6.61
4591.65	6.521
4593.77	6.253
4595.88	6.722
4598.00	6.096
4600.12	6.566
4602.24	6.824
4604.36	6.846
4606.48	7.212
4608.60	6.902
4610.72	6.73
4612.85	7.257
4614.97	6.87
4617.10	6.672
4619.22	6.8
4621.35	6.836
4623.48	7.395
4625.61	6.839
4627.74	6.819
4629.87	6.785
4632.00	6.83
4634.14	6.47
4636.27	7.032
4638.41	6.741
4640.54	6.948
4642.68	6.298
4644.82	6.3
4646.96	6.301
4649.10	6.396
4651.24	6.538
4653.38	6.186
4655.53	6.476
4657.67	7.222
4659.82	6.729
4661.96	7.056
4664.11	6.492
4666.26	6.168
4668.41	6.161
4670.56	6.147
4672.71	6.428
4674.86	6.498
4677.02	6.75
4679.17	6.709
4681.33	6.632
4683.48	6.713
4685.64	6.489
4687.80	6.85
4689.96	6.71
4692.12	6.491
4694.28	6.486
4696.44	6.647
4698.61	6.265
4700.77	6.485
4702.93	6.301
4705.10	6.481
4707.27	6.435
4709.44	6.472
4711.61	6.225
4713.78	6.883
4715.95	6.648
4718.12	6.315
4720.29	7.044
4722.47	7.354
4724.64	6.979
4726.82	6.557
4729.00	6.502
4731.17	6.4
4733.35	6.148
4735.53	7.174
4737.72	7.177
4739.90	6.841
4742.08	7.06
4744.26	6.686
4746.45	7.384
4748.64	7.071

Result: 0.9 angstrom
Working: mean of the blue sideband 6.74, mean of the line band 6.64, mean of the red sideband 6.66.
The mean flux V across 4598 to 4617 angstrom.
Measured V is 6.84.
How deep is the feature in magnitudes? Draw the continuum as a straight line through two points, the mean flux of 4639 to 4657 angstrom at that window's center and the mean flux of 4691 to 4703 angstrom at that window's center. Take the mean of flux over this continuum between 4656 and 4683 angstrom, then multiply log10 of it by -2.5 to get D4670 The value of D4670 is -0.02 mag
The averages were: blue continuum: 6.46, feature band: 6.58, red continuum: 6.46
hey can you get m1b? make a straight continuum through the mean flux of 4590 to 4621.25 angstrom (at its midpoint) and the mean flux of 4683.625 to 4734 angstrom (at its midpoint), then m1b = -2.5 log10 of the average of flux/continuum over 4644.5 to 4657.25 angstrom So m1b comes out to 0.04 mag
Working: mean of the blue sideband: 6.74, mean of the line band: 6.41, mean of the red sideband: 6.58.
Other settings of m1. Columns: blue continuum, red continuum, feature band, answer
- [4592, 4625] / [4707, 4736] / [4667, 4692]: 0.6 angstrom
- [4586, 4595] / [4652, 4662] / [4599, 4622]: -0.8 angstrom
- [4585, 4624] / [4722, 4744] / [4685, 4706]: 0.8 angstrom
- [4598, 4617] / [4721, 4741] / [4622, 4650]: 0.5 angstrom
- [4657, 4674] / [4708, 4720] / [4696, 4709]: 0.2 angstrom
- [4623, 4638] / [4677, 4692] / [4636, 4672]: 1.3 angstrom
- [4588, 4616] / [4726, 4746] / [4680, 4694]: 0.2 angstrom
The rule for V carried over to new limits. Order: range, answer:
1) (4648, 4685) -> 6.55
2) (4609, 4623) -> 6.89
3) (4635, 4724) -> 6.58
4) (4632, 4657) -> 6.54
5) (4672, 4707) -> 6.56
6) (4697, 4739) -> 6.62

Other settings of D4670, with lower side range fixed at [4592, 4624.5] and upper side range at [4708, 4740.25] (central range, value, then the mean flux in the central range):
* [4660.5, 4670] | 0.05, 6.46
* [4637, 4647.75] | 0.04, 6.54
